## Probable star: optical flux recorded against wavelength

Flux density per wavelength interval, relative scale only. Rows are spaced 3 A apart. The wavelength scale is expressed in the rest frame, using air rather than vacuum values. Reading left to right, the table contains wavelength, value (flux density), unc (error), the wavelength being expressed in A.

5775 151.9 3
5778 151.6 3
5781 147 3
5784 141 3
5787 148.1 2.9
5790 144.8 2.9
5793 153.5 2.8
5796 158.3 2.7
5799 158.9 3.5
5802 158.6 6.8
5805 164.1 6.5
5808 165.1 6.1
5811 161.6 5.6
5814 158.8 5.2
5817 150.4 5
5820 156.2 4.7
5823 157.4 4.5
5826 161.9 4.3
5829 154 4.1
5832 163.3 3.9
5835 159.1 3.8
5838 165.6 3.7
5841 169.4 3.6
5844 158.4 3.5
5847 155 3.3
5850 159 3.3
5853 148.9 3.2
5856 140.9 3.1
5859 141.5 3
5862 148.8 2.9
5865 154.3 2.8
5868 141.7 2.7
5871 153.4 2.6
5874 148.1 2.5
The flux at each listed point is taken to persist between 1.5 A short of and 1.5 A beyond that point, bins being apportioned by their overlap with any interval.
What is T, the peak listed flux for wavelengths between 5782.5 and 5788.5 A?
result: 148.1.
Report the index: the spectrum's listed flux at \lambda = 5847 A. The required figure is 155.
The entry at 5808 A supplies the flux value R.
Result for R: 165.1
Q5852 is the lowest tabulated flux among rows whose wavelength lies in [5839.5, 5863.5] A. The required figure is 140.9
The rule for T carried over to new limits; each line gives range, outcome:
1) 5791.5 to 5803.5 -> 158.9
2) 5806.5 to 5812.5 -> 165.1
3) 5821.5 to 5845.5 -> 169.4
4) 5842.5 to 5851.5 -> 159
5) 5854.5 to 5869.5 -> 154.3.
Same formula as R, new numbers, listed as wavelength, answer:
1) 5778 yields 151.6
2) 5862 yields 148.8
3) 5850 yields 159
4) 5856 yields 140.9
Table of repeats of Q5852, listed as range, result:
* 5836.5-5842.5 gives 165.6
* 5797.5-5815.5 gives 158.6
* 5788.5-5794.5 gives 144.8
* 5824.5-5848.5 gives 154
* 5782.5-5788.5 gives 141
